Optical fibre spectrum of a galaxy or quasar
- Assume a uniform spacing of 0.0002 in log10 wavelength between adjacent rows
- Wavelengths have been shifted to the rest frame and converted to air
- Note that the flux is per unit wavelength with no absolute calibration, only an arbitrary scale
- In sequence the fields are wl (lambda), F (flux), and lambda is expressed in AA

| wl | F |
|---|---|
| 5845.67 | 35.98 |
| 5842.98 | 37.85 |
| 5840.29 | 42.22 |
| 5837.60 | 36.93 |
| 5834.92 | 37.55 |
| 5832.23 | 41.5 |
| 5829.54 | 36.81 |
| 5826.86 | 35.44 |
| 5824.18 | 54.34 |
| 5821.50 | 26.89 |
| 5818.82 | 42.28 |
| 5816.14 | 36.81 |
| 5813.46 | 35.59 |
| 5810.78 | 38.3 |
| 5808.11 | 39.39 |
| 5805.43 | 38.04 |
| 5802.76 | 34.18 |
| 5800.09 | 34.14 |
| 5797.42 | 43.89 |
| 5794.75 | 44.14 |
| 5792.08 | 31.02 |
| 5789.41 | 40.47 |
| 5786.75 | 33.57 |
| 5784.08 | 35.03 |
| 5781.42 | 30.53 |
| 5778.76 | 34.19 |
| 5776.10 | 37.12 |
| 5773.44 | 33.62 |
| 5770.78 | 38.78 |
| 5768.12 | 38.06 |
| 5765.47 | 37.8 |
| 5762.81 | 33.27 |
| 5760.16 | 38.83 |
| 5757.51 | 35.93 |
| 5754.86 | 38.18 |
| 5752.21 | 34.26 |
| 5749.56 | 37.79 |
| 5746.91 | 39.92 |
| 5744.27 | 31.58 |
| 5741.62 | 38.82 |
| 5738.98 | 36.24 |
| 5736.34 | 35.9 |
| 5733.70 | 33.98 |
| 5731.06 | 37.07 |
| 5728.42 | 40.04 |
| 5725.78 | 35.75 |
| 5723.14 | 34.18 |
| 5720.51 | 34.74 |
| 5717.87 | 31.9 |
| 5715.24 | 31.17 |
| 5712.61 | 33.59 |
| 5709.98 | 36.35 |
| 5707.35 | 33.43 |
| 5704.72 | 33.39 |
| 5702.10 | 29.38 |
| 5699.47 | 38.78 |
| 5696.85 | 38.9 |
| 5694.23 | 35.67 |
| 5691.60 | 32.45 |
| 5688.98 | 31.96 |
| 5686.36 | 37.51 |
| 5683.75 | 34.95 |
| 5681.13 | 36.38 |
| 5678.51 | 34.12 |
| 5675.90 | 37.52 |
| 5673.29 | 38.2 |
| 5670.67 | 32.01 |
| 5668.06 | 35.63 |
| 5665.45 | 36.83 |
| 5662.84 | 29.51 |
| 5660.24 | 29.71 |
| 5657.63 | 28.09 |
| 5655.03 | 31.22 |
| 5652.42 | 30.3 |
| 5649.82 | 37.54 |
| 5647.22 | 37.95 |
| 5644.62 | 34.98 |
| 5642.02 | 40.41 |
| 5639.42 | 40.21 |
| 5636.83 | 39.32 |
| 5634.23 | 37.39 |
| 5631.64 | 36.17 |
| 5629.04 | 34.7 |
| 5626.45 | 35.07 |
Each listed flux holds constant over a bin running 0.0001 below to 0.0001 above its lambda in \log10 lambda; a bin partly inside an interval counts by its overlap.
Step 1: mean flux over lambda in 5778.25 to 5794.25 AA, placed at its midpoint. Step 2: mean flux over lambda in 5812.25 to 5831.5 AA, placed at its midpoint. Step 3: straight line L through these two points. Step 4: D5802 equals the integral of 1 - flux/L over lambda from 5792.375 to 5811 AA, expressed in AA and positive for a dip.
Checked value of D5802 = -1.1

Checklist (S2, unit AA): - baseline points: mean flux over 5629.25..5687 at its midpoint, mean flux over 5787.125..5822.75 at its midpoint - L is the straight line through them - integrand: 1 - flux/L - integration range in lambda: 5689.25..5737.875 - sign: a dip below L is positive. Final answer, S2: 1.66 AA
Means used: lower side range 35.2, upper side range 37.2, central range 34.8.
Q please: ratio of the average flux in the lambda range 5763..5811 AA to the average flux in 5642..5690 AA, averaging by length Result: 1.07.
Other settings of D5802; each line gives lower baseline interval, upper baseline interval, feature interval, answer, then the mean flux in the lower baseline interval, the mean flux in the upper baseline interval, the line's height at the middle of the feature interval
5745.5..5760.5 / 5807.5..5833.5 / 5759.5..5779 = 0.6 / 37.4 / 38.7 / 37.7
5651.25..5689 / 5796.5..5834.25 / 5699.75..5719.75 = 1.0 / 33.7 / 38.3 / 34.9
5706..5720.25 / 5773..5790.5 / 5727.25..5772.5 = -3.4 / 33.4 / 34.9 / 34.2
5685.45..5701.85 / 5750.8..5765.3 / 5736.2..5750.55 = -0.3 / 35.4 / 36.2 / 36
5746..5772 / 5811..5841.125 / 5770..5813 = 1.5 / 37.2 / 38.7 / 37.9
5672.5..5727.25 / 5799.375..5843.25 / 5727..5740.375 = -0.4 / 34.8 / 38.2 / 35.7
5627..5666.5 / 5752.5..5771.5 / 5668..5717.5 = 1.4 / 34.9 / 37.1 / 35.8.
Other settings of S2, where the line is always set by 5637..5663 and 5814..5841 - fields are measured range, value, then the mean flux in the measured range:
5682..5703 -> 0.2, 35.1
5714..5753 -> 1.0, 35.6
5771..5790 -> 1.4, 34.9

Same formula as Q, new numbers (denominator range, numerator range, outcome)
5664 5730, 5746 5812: 1.05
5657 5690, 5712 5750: 1.04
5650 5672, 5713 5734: 1.09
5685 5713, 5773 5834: 1.08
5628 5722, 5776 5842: 1.08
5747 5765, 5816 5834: 1.07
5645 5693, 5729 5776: 1.07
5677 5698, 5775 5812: 1.04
